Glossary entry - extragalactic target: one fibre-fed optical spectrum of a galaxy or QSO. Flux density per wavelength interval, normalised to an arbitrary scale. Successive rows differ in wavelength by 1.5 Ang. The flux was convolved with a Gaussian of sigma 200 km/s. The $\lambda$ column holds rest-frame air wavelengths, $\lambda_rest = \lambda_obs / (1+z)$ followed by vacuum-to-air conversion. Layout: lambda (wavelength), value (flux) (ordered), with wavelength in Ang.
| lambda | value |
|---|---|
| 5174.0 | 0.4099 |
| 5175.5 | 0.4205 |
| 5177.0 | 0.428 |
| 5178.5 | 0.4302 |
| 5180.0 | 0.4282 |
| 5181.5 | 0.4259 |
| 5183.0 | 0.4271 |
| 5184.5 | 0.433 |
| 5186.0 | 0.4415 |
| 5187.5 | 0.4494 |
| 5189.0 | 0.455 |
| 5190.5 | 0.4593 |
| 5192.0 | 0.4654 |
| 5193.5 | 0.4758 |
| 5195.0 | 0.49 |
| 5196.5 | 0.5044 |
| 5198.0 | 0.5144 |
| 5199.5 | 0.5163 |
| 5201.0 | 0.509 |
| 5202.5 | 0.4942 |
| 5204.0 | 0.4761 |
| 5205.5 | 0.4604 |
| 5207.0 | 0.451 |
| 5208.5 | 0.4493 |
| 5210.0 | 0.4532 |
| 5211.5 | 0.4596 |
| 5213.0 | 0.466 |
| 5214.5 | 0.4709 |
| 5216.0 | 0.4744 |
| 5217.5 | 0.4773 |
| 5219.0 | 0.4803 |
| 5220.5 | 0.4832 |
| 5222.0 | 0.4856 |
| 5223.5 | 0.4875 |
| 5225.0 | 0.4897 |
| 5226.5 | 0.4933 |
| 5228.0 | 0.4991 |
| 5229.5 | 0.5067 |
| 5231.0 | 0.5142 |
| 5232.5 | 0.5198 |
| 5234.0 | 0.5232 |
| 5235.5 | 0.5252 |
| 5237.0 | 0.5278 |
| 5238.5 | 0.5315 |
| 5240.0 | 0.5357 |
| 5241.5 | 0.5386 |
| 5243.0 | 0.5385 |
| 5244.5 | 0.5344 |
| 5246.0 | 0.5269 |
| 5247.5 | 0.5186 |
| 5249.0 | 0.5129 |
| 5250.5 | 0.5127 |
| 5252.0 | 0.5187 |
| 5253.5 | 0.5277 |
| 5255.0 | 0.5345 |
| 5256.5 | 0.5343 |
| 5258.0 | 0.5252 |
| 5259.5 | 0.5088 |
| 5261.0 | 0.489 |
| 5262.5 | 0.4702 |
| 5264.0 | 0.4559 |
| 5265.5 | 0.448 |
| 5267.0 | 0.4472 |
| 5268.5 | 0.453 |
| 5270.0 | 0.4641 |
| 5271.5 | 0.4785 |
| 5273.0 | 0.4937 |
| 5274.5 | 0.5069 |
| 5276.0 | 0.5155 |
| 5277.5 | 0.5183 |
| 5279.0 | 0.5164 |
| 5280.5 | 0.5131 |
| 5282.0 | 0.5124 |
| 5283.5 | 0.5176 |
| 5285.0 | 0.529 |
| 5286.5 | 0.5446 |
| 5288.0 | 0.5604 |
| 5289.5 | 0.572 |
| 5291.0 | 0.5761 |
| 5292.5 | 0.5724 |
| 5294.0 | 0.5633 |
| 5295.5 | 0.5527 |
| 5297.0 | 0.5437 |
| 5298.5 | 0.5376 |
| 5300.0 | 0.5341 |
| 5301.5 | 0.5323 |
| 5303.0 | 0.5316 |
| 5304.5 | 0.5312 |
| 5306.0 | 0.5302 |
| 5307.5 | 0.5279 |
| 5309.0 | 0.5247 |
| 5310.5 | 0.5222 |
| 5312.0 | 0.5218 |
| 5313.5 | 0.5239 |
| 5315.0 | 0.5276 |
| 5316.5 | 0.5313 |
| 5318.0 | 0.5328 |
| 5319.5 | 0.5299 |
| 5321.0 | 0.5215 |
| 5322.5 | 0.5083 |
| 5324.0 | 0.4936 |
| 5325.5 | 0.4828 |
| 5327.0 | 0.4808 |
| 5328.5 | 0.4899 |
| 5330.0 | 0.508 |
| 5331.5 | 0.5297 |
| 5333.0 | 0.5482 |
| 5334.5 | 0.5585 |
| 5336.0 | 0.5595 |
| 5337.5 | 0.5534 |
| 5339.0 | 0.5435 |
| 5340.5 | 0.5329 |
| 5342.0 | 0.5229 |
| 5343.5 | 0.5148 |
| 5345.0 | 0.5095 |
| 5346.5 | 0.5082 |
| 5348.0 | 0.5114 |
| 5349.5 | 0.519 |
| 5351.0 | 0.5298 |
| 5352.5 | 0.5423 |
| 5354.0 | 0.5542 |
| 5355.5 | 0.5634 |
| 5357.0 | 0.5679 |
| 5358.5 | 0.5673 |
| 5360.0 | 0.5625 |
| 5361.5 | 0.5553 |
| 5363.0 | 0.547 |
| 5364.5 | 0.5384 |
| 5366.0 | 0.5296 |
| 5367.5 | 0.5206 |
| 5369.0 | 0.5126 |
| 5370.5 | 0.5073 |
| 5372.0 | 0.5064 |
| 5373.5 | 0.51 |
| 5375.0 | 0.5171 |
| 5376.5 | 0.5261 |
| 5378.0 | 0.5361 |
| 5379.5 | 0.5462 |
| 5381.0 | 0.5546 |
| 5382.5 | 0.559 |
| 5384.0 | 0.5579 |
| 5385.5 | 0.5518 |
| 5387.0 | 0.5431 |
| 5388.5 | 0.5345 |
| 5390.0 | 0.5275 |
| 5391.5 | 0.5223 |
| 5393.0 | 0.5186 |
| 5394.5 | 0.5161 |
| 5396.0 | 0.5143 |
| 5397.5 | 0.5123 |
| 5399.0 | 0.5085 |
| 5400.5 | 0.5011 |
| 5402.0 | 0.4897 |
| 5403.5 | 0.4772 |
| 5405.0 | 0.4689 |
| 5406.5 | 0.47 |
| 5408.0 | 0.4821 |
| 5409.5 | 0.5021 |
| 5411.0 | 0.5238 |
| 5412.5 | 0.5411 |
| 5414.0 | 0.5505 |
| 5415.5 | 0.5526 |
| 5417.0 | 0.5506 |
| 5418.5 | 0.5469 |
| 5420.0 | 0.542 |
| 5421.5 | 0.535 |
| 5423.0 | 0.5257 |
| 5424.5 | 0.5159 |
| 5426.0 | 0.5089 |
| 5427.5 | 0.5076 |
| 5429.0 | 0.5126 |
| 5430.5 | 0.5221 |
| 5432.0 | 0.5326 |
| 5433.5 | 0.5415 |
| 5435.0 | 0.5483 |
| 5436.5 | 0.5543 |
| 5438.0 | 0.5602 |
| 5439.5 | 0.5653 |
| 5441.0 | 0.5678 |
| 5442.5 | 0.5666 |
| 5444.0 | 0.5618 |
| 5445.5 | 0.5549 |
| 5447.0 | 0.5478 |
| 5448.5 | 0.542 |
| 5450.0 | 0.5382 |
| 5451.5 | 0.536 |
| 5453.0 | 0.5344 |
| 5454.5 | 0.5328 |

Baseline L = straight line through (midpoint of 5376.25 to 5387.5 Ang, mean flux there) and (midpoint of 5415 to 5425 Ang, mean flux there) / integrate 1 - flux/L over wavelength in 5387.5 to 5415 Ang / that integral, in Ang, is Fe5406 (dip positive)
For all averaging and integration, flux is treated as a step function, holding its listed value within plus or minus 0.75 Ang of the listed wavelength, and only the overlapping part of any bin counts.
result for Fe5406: 1.70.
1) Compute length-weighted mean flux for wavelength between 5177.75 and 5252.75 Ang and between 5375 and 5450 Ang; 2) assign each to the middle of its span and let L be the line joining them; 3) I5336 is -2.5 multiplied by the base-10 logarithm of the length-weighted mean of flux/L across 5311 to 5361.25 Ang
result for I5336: -0.03 mag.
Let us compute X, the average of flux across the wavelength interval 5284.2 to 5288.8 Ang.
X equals 0.545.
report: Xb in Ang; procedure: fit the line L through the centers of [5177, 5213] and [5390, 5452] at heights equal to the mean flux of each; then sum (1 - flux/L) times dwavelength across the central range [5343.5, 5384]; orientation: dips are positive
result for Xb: -1.9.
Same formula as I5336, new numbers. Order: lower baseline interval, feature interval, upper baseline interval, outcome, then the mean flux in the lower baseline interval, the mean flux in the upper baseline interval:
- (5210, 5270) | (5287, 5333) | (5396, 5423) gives -0.05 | 0.5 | 0.515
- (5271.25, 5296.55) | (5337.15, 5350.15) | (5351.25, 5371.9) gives 0.03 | 0.533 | 0.542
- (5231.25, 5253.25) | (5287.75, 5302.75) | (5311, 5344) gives -0.06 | 0.526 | 0.523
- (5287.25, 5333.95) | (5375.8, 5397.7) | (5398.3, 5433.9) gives -0.03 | 0.531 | 0.517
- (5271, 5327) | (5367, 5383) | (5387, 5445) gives 0.00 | 0.527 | 0.526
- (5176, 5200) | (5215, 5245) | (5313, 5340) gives -0.07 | 0.458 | 0.524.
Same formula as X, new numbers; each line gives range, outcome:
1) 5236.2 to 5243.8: 0.534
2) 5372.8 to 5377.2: 0.518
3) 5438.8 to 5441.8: 0.567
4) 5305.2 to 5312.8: 0.525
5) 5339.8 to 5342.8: 0.528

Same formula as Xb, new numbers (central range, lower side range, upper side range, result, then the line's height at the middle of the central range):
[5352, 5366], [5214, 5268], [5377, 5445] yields -0.9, 0.522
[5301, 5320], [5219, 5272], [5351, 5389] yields -0.2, 0.523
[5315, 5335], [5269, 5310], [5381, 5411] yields 0.3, 0.524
